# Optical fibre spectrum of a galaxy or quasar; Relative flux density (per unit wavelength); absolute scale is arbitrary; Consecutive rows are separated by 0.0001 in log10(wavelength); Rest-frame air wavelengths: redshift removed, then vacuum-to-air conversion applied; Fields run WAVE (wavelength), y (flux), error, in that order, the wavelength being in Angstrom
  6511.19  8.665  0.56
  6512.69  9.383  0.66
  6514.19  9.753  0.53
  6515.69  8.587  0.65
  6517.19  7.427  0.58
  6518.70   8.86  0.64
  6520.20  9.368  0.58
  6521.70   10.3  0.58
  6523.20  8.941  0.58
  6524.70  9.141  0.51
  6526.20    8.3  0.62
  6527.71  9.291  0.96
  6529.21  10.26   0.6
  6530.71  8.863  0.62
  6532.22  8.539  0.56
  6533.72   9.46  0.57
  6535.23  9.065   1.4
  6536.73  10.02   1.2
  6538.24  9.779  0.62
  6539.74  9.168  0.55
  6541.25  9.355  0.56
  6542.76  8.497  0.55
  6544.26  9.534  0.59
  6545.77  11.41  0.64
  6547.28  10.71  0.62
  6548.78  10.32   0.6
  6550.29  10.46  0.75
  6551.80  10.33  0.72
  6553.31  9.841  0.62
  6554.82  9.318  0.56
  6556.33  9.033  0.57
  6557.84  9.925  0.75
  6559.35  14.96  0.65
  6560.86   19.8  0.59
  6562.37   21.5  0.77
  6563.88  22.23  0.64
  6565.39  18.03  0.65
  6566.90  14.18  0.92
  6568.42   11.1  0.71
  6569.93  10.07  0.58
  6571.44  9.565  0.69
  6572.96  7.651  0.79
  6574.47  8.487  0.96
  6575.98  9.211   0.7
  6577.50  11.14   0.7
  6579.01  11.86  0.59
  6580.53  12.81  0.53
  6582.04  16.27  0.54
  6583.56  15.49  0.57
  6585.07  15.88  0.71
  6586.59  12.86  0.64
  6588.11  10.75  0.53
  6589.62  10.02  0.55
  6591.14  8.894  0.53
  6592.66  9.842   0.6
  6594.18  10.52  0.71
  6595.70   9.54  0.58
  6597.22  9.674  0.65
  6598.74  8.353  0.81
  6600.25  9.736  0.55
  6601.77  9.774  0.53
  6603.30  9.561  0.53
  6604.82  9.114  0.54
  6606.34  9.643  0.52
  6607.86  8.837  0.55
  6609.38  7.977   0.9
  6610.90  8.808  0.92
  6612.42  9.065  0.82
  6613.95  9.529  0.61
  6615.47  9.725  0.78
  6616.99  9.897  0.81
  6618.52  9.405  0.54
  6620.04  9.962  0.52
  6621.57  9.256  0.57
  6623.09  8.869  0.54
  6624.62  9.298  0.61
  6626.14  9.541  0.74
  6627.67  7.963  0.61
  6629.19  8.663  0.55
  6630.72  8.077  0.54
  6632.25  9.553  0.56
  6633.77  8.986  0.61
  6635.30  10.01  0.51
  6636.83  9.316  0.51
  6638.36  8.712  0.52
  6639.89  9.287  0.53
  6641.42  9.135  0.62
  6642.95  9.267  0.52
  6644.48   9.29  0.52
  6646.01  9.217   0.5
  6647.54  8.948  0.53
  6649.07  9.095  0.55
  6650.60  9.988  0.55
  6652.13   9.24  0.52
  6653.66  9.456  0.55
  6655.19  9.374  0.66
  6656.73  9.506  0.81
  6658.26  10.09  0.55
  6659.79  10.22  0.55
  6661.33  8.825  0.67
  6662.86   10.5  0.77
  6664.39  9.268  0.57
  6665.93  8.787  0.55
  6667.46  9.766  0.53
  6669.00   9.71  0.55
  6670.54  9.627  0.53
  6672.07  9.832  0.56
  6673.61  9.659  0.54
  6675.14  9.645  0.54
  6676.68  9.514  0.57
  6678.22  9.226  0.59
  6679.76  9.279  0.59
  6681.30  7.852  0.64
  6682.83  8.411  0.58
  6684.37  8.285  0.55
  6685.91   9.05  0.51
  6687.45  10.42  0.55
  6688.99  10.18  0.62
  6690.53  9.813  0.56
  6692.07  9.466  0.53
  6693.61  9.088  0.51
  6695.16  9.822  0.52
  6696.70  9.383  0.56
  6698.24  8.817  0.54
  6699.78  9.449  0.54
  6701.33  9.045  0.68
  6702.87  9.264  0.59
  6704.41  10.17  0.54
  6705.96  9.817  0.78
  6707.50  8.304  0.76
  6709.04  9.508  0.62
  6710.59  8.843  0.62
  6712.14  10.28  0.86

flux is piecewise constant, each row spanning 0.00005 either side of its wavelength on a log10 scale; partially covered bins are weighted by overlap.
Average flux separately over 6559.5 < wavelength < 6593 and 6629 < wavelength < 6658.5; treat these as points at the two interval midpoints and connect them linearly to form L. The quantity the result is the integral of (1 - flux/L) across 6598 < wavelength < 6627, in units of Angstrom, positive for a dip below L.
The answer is 4.6 Angstrom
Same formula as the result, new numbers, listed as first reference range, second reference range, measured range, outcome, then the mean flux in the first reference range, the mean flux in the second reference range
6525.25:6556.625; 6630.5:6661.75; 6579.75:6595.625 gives -4.56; 9.6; 9.34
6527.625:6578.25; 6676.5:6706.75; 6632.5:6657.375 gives 1.63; 11.2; 9.31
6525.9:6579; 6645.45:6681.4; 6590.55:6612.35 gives 2.34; 11.2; 9.47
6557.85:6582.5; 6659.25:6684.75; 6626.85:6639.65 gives 2.33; 13.5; 9.33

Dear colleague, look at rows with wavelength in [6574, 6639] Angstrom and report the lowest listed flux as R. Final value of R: 7.963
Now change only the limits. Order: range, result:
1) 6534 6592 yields 7.651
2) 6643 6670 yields 8.787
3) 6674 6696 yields 7.852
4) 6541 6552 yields 8.497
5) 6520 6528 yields 8.3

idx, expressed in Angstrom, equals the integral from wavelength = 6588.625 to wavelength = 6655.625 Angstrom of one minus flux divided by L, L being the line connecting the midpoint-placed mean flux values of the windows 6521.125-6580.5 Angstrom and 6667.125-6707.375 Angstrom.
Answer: 5.8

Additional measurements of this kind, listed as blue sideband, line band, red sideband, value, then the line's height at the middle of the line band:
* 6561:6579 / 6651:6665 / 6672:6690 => 0.63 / 10.1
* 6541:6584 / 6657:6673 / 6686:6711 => 0.75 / 10.1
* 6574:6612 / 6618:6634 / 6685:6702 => 1.86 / 10.2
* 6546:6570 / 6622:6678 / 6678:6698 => 5.65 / 10.4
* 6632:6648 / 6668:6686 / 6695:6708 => 0.23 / 9.3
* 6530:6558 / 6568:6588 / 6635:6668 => -4.44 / 9.58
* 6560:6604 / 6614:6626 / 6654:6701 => 1.76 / 11.1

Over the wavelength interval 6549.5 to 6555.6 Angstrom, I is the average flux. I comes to 9.98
